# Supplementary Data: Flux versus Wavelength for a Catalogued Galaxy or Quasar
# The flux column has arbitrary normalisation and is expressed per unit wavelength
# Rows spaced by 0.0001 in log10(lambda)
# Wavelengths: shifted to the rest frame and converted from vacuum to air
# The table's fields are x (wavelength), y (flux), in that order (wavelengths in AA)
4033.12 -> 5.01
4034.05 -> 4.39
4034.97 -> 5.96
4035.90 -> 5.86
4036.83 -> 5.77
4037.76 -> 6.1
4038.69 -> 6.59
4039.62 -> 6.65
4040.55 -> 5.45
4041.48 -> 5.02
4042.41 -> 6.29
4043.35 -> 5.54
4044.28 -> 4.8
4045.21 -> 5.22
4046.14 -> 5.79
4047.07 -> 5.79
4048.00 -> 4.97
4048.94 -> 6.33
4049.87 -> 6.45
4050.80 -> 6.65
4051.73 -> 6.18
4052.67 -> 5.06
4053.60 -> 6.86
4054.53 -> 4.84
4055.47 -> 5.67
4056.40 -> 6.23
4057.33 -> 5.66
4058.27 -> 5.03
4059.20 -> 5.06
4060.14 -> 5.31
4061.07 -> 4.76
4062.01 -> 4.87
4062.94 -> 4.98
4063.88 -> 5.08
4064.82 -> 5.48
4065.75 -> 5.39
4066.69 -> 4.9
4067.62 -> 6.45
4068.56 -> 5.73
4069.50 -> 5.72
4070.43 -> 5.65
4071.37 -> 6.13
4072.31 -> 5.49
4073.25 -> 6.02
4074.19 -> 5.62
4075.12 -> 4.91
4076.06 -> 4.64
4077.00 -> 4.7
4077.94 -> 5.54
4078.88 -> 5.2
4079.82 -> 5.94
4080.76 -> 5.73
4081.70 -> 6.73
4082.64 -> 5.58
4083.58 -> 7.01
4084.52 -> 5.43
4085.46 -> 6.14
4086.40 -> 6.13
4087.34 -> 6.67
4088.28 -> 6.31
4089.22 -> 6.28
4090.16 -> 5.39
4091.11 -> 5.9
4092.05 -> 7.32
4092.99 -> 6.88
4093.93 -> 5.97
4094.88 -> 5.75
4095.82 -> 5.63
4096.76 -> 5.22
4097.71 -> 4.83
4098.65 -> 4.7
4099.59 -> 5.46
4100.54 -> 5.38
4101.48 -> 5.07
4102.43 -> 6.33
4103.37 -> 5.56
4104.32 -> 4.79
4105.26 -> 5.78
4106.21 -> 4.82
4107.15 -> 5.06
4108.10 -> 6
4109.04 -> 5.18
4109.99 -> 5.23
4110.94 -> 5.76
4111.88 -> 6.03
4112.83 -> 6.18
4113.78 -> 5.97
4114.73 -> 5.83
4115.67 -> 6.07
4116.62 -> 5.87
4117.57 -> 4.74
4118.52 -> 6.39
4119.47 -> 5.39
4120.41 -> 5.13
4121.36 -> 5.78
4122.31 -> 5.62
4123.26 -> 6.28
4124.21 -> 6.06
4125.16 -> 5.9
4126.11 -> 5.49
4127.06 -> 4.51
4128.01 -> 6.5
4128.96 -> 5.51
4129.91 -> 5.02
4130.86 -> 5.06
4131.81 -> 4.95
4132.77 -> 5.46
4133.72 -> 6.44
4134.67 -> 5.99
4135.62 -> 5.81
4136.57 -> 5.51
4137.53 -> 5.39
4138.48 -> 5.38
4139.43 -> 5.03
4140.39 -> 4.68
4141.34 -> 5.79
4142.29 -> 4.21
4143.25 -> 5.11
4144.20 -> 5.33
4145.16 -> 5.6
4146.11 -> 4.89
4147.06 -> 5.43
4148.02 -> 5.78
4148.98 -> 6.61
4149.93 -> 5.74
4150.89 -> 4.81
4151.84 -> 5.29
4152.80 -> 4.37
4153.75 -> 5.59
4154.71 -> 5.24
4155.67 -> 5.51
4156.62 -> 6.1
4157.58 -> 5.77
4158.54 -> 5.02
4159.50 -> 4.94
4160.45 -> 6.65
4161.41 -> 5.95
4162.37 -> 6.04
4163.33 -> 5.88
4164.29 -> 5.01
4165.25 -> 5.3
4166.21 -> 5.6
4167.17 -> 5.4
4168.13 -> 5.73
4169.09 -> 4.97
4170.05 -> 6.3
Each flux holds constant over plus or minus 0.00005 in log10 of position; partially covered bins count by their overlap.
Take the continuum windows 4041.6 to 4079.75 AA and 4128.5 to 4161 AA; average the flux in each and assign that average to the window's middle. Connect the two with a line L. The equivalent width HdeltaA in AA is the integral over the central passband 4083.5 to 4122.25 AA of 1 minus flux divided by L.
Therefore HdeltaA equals -1.8 AA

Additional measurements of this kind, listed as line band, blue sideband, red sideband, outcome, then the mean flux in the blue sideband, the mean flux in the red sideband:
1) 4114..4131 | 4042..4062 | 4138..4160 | -0.7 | 5.62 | 5.32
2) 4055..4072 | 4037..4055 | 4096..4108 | 0.6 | 5.82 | 5.28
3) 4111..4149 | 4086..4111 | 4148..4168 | 0.4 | 5.68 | 5.55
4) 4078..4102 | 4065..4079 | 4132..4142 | -1.6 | 5.48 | 5.5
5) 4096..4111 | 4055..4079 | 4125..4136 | 0.4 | 5.4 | 5.54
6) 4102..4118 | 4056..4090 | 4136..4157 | -0.4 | 5.62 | 5.34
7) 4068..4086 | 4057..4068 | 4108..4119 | -1.0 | 5.23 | 5.76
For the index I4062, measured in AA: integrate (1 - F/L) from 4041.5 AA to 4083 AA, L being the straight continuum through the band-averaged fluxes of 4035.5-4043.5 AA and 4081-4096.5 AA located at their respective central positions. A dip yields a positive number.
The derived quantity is 3.30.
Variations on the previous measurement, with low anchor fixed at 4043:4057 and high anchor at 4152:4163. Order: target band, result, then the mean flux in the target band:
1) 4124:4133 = 0.30 AA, 5.42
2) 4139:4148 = 0.69 AA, 5.15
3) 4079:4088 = -0.66 AA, 6.12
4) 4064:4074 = 0.09 AA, 5.67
